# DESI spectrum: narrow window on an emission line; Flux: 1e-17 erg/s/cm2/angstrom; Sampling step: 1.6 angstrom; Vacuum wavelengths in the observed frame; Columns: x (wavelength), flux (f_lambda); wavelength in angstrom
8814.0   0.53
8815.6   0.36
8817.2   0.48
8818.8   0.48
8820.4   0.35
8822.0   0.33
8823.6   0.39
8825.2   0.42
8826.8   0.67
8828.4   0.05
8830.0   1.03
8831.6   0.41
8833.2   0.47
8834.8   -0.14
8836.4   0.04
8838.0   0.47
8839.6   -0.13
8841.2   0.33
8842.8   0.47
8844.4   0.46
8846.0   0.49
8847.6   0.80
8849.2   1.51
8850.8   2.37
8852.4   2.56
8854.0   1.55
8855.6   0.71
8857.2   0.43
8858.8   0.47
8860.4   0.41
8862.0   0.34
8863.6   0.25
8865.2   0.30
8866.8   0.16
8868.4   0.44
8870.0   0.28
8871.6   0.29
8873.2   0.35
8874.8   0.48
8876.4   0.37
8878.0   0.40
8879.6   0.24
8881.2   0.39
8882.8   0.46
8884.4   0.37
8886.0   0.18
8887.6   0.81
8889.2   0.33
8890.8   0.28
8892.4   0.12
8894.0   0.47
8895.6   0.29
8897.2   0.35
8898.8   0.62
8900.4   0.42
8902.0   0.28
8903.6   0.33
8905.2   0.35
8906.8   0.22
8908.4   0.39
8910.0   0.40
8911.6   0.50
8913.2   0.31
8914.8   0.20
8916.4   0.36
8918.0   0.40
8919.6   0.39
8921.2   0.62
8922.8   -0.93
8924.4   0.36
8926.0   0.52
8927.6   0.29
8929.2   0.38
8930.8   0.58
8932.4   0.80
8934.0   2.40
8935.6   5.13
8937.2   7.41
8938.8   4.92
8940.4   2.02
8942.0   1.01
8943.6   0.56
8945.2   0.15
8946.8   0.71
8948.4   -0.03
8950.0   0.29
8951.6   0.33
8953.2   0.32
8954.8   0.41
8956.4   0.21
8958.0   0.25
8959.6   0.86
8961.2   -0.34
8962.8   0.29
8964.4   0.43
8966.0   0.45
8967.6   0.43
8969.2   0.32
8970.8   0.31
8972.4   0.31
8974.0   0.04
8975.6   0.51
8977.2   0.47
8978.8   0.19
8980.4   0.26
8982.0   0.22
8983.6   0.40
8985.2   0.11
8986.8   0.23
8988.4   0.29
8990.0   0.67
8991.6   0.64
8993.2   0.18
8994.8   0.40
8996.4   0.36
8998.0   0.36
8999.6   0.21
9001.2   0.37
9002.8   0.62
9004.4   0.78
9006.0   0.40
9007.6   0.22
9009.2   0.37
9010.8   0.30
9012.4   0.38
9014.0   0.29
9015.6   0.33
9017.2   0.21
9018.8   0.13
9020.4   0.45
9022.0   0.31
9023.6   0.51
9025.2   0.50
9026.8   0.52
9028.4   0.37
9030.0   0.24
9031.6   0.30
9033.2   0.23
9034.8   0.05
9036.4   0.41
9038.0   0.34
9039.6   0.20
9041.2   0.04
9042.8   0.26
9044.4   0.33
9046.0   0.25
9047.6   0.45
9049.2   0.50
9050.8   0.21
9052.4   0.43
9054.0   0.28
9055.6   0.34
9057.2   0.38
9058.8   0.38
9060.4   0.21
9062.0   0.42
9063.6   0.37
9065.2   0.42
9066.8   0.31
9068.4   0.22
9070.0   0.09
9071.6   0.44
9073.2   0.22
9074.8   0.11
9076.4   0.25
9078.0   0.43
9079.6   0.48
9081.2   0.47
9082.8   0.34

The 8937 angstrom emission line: [O III]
